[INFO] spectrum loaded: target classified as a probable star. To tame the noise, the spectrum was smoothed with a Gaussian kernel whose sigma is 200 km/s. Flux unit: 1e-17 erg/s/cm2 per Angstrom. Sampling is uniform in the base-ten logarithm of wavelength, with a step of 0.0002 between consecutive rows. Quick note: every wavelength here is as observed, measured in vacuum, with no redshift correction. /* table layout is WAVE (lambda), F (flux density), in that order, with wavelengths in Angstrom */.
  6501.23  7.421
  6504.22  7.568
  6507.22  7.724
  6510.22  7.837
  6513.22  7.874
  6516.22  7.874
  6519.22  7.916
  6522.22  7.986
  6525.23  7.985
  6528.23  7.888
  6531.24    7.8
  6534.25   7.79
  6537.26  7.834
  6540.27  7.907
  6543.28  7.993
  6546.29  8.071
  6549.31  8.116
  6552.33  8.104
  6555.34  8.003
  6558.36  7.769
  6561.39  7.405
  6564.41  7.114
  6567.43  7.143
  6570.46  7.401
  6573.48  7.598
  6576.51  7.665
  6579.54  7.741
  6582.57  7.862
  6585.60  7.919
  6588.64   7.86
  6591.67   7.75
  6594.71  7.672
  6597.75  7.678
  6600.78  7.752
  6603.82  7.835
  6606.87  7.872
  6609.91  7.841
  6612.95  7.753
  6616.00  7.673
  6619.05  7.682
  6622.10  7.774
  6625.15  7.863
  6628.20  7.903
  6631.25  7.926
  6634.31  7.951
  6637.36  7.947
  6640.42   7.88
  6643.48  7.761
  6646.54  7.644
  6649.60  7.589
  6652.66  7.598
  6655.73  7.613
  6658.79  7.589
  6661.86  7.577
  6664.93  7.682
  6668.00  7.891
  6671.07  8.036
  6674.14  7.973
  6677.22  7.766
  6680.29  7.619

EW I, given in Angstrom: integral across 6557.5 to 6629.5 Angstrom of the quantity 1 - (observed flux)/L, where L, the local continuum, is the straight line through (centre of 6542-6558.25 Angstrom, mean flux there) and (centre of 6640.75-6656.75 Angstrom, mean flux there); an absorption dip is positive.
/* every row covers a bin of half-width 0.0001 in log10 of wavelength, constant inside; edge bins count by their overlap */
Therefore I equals 1.6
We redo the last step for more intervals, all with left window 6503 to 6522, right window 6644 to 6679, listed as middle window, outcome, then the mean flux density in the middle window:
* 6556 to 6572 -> 0.8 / 7.4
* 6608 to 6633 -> -0.2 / 7.8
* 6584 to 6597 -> 0.0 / 7.79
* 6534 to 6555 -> -0.5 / 7.99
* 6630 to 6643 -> -0.3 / 7.91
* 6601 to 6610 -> -0.1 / 7.83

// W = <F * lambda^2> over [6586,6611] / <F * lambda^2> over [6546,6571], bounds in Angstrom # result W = 1.0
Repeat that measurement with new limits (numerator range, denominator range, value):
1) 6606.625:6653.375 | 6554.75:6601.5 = 1.04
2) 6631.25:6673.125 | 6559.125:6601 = 1.04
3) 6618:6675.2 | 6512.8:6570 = 1.03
